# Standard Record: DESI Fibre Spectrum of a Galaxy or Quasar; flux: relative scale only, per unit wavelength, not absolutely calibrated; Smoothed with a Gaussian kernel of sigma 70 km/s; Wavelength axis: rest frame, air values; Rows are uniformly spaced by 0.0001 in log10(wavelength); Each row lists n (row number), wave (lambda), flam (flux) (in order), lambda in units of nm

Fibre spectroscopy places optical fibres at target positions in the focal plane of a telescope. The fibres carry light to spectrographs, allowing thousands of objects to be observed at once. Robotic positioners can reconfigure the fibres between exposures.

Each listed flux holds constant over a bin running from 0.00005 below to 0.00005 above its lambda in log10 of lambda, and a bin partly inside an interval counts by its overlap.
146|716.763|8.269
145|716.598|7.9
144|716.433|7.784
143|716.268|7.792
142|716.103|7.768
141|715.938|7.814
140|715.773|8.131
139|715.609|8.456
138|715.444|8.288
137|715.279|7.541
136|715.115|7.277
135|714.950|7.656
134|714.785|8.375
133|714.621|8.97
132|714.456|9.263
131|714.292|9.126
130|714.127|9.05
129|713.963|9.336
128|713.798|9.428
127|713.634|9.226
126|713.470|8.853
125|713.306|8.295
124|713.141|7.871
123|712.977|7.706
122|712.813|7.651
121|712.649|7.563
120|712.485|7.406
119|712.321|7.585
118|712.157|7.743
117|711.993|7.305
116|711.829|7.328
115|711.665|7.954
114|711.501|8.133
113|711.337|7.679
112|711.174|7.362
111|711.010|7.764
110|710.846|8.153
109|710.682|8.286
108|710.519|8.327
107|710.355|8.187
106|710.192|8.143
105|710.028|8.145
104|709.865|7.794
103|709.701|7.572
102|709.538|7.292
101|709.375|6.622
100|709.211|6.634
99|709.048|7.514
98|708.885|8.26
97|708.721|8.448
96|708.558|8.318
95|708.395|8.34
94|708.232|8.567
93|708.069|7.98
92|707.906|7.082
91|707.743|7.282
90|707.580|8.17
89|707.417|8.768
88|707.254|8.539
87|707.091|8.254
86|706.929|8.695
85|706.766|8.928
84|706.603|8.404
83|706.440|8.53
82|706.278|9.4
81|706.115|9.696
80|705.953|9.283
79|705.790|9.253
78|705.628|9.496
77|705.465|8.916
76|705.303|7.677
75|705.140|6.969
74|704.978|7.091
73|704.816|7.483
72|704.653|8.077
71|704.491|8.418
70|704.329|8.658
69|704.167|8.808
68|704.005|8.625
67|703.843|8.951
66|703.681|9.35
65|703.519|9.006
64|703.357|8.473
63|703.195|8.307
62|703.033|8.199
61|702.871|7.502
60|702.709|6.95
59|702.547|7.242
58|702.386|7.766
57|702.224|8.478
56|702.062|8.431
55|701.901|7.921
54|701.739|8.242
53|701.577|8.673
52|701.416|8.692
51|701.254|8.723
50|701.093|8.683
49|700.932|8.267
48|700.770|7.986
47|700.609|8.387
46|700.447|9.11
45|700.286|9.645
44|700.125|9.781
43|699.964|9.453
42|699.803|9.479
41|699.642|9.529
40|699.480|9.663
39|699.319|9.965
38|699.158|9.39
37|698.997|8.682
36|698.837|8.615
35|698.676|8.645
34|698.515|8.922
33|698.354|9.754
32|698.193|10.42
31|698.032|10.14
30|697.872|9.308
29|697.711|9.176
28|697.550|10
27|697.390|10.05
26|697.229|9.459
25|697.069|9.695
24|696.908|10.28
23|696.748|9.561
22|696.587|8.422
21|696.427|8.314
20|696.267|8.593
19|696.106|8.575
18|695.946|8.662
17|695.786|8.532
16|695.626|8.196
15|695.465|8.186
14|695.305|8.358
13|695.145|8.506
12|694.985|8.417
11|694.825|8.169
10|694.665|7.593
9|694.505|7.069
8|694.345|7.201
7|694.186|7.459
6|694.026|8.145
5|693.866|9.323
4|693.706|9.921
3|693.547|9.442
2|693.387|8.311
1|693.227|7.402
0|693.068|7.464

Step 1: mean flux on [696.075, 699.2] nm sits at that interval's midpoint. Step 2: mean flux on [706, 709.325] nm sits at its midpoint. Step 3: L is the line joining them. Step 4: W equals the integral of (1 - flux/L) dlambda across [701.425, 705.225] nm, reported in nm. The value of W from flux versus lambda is 0.24 nm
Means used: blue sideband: 9.31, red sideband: 8.28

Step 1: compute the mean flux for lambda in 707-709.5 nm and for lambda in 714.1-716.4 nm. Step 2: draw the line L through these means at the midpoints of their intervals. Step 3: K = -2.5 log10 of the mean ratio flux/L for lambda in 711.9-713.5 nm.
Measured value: 0.05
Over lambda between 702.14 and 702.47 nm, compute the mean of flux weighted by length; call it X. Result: 8.12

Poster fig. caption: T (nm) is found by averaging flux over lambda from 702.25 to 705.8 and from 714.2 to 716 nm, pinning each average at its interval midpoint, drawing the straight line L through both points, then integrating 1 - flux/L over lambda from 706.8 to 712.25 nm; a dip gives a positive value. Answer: 0.23 nm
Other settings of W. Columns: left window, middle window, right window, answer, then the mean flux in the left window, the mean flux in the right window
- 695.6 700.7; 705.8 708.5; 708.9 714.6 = -0.02 nm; 9.27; 8.02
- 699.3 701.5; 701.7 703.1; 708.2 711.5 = 0.15 nm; 9.07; 7.87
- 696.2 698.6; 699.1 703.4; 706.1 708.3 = 0.21 nm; 9.48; 8.41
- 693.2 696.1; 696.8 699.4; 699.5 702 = -0.28 nm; 8.3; 8.85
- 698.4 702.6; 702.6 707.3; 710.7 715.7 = 0.05 nm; 8.8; 8.15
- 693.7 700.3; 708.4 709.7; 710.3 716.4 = 0.11 nm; 8.97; 8.12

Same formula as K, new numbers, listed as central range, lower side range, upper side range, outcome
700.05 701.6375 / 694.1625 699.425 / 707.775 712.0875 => -0.03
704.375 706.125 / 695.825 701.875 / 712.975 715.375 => 0.07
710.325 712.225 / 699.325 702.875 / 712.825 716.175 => 0.08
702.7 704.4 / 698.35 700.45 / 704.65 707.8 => 0.04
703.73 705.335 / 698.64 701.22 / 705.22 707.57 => 0.10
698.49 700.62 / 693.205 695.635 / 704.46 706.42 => -0.11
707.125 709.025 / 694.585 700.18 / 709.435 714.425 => 0.03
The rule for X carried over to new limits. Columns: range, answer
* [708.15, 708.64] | 8.42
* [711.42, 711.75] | 8.03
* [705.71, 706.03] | 9.25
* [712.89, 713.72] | 8.4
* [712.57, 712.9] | 7.61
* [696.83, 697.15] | 9.98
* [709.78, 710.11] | 7.96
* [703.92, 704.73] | 8.53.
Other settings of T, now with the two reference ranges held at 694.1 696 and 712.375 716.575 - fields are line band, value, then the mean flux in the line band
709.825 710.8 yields 0.005 nm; 8.17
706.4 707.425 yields -0.052 nm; 8.57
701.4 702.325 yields -0.031 nm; 8.37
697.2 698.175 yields -0.205 nm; 9.75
